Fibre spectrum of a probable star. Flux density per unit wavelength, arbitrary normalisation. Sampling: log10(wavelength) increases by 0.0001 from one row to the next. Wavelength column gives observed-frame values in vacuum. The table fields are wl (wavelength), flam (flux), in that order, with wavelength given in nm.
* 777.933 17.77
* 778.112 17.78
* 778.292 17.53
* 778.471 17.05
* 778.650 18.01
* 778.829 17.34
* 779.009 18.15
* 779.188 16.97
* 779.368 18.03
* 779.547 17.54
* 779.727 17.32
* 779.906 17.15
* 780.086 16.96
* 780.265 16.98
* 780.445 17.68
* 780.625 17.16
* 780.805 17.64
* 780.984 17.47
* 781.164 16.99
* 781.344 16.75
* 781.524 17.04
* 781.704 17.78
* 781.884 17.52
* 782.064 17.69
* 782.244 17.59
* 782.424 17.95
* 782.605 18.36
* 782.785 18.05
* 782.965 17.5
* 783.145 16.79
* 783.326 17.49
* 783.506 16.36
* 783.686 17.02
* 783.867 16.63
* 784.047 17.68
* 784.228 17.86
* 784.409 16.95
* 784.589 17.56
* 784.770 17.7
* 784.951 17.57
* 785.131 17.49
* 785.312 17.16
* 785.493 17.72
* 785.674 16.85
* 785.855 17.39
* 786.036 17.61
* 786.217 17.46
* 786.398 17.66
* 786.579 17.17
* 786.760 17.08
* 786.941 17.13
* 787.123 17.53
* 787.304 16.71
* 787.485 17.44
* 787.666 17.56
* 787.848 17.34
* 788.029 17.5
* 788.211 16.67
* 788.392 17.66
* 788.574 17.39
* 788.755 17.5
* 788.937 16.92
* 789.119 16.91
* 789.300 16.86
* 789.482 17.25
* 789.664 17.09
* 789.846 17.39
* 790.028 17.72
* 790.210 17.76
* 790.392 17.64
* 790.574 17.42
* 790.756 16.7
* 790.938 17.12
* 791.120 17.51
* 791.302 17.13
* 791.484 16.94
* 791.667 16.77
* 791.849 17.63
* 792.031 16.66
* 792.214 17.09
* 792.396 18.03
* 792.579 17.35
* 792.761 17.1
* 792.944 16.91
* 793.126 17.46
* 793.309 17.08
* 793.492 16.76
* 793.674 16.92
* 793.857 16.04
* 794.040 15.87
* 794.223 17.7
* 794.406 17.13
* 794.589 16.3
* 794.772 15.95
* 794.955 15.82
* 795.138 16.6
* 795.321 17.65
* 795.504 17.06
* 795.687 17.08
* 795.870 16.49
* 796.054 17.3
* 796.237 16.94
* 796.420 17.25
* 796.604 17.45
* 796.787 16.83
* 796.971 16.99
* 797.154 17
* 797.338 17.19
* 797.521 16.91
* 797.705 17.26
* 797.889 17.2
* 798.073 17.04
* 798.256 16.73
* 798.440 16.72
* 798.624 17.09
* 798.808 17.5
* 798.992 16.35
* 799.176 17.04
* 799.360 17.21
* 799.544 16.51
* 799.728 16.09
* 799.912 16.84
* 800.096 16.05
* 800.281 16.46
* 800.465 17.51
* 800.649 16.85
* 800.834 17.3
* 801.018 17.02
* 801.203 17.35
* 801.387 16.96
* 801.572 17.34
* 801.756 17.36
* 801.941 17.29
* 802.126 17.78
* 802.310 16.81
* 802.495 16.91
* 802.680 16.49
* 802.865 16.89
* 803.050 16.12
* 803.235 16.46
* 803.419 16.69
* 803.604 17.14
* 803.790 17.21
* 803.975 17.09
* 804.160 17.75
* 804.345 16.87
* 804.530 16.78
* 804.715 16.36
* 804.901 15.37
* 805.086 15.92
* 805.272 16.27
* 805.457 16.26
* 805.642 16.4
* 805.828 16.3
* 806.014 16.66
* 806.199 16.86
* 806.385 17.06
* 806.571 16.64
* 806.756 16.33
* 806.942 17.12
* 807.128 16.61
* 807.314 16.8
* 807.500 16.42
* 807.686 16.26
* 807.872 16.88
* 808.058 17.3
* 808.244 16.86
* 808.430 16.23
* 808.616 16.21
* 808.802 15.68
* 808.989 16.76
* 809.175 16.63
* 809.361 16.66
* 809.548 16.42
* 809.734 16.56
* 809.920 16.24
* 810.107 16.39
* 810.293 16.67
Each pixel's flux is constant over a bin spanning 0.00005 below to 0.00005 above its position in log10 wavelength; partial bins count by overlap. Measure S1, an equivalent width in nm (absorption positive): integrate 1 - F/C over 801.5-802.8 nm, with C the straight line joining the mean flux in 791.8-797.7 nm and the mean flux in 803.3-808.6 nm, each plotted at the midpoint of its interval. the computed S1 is -0.03 nm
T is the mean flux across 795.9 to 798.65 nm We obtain 17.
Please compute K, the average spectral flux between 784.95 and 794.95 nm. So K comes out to 17.2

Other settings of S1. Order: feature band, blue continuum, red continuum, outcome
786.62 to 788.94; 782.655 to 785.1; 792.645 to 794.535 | -0.01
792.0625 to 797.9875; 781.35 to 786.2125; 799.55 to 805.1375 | 0.04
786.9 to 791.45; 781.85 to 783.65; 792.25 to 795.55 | -0.03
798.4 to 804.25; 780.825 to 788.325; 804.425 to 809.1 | -0.08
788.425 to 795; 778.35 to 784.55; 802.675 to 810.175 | 0.00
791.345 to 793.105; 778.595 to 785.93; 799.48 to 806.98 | -0.01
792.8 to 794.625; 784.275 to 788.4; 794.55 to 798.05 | 0.02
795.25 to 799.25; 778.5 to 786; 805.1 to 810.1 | -0.04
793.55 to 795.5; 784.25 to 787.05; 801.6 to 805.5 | 0.05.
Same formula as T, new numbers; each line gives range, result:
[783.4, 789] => 17.3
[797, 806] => 16.8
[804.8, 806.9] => 16.4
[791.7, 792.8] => 17.3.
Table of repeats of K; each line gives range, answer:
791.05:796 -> 16.9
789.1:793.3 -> 17.2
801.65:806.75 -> 16.7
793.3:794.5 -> 16.8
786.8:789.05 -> 17.3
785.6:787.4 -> 17.3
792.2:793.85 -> 17.1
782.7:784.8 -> 17.3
